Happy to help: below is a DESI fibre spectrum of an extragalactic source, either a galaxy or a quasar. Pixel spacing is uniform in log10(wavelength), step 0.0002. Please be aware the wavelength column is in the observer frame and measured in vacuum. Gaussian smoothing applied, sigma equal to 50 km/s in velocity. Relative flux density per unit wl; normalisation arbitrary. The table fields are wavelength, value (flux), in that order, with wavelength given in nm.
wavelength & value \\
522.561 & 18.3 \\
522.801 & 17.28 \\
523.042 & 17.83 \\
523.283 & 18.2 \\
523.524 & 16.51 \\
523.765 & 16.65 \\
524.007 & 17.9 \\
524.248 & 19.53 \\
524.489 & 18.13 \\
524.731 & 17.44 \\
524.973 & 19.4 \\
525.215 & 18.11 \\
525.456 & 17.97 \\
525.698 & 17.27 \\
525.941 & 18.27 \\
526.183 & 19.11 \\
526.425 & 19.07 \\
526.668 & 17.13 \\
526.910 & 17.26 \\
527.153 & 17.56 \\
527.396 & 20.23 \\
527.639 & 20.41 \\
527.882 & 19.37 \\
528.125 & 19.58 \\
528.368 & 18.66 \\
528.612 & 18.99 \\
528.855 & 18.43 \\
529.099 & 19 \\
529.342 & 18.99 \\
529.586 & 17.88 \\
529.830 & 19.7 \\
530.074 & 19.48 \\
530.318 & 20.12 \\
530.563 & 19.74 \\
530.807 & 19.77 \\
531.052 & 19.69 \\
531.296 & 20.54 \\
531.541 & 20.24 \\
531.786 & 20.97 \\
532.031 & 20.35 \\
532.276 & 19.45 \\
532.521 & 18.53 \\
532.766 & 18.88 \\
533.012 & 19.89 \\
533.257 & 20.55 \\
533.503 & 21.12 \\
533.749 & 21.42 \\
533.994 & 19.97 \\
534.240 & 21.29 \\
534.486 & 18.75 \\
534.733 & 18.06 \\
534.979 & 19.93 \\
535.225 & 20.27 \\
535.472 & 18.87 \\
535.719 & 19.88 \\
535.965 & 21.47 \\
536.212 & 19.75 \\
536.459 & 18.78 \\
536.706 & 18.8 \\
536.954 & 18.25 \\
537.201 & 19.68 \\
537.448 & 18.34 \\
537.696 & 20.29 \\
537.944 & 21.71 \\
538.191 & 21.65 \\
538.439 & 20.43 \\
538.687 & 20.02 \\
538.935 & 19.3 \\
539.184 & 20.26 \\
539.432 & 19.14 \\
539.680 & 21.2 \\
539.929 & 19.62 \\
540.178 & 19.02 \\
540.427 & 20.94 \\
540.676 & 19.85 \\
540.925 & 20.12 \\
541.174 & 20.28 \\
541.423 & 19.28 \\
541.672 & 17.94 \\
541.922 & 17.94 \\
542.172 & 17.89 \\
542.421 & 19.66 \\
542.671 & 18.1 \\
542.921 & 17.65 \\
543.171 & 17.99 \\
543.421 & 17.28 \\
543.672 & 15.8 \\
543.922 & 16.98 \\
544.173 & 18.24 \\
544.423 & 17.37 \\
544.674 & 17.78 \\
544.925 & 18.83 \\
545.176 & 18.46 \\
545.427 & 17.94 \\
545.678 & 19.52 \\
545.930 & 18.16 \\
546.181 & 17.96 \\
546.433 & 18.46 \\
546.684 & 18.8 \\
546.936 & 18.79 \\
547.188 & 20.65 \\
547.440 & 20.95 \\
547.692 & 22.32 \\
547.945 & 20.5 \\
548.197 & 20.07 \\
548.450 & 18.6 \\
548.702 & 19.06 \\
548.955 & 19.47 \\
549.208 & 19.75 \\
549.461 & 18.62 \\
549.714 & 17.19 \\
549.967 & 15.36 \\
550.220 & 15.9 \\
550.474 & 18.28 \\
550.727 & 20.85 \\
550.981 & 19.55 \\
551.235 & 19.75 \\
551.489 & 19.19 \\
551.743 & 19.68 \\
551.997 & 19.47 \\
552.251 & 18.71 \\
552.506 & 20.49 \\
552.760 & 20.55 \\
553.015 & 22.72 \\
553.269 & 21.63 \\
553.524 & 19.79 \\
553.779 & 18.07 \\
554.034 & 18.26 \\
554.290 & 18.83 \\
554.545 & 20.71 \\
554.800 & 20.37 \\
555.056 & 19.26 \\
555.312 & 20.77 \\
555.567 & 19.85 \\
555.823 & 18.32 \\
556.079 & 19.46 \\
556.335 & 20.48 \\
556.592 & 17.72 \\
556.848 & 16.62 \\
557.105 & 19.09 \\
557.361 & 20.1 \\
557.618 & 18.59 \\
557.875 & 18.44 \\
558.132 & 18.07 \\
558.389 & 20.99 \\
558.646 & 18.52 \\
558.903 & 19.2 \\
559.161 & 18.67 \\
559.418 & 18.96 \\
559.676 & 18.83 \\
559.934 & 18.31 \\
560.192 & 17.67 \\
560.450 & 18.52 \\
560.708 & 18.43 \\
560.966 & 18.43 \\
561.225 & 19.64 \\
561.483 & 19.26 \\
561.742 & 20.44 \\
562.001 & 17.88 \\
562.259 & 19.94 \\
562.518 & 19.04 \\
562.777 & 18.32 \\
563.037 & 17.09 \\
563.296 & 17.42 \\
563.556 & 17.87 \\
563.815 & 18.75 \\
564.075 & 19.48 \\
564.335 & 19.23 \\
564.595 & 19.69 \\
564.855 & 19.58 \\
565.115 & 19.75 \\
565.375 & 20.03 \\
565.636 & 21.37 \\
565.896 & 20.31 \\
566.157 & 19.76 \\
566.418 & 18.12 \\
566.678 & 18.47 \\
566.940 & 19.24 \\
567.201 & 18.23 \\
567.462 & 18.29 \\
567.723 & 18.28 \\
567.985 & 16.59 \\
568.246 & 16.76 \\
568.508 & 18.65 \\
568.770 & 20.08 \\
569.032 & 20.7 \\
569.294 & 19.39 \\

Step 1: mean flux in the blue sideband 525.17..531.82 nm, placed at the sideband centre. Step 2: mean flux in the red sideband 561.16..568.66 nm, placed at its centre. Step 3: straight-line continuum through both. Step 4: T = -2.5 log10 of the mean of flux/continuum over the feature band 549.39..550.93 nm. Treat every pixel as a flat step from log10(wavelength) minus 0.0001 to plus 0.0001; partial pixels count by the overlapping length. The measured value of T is 0.070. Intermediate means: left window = 19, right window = 18.9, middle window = 17.8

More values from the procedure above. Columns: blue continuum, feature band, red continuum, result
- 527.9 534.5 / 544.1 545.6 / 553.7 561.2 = 0.07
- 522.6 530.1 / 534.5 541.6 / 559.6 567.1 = -0.07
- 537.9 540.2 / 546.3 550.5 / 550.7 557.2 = 0.05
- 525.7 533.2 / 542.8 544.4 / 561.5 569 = 0.11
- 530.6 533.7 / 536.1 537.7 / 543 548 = 0.03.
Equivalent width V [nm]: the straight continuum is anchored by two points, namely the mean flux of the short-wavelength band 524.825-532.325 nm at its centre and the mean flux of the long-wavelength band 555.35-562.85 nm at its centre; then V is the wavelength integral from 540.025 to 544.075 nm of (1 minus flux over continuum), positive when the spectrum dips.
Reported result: 0.10 nm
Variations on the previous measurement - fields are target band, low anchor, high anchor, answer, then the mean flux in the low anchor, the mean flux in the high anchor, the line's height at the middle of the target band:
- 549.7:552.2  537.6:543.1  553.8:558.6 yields 0.10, 19.6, 19.2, 19.3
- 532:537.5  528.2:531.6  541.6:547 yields -0.22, 19.4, 18.1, 18.9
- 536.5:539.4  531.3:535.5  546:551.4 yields -0.02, 20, 19.1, 19.7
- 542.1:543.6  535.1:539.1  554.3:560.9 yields 0.12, 19.8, 19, 19.6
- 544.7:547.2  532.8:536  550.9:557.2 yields 0.14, 20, 19.6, 19.8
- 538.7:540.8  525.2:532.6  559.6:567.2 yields -0.09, 19.1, 19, 19.1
